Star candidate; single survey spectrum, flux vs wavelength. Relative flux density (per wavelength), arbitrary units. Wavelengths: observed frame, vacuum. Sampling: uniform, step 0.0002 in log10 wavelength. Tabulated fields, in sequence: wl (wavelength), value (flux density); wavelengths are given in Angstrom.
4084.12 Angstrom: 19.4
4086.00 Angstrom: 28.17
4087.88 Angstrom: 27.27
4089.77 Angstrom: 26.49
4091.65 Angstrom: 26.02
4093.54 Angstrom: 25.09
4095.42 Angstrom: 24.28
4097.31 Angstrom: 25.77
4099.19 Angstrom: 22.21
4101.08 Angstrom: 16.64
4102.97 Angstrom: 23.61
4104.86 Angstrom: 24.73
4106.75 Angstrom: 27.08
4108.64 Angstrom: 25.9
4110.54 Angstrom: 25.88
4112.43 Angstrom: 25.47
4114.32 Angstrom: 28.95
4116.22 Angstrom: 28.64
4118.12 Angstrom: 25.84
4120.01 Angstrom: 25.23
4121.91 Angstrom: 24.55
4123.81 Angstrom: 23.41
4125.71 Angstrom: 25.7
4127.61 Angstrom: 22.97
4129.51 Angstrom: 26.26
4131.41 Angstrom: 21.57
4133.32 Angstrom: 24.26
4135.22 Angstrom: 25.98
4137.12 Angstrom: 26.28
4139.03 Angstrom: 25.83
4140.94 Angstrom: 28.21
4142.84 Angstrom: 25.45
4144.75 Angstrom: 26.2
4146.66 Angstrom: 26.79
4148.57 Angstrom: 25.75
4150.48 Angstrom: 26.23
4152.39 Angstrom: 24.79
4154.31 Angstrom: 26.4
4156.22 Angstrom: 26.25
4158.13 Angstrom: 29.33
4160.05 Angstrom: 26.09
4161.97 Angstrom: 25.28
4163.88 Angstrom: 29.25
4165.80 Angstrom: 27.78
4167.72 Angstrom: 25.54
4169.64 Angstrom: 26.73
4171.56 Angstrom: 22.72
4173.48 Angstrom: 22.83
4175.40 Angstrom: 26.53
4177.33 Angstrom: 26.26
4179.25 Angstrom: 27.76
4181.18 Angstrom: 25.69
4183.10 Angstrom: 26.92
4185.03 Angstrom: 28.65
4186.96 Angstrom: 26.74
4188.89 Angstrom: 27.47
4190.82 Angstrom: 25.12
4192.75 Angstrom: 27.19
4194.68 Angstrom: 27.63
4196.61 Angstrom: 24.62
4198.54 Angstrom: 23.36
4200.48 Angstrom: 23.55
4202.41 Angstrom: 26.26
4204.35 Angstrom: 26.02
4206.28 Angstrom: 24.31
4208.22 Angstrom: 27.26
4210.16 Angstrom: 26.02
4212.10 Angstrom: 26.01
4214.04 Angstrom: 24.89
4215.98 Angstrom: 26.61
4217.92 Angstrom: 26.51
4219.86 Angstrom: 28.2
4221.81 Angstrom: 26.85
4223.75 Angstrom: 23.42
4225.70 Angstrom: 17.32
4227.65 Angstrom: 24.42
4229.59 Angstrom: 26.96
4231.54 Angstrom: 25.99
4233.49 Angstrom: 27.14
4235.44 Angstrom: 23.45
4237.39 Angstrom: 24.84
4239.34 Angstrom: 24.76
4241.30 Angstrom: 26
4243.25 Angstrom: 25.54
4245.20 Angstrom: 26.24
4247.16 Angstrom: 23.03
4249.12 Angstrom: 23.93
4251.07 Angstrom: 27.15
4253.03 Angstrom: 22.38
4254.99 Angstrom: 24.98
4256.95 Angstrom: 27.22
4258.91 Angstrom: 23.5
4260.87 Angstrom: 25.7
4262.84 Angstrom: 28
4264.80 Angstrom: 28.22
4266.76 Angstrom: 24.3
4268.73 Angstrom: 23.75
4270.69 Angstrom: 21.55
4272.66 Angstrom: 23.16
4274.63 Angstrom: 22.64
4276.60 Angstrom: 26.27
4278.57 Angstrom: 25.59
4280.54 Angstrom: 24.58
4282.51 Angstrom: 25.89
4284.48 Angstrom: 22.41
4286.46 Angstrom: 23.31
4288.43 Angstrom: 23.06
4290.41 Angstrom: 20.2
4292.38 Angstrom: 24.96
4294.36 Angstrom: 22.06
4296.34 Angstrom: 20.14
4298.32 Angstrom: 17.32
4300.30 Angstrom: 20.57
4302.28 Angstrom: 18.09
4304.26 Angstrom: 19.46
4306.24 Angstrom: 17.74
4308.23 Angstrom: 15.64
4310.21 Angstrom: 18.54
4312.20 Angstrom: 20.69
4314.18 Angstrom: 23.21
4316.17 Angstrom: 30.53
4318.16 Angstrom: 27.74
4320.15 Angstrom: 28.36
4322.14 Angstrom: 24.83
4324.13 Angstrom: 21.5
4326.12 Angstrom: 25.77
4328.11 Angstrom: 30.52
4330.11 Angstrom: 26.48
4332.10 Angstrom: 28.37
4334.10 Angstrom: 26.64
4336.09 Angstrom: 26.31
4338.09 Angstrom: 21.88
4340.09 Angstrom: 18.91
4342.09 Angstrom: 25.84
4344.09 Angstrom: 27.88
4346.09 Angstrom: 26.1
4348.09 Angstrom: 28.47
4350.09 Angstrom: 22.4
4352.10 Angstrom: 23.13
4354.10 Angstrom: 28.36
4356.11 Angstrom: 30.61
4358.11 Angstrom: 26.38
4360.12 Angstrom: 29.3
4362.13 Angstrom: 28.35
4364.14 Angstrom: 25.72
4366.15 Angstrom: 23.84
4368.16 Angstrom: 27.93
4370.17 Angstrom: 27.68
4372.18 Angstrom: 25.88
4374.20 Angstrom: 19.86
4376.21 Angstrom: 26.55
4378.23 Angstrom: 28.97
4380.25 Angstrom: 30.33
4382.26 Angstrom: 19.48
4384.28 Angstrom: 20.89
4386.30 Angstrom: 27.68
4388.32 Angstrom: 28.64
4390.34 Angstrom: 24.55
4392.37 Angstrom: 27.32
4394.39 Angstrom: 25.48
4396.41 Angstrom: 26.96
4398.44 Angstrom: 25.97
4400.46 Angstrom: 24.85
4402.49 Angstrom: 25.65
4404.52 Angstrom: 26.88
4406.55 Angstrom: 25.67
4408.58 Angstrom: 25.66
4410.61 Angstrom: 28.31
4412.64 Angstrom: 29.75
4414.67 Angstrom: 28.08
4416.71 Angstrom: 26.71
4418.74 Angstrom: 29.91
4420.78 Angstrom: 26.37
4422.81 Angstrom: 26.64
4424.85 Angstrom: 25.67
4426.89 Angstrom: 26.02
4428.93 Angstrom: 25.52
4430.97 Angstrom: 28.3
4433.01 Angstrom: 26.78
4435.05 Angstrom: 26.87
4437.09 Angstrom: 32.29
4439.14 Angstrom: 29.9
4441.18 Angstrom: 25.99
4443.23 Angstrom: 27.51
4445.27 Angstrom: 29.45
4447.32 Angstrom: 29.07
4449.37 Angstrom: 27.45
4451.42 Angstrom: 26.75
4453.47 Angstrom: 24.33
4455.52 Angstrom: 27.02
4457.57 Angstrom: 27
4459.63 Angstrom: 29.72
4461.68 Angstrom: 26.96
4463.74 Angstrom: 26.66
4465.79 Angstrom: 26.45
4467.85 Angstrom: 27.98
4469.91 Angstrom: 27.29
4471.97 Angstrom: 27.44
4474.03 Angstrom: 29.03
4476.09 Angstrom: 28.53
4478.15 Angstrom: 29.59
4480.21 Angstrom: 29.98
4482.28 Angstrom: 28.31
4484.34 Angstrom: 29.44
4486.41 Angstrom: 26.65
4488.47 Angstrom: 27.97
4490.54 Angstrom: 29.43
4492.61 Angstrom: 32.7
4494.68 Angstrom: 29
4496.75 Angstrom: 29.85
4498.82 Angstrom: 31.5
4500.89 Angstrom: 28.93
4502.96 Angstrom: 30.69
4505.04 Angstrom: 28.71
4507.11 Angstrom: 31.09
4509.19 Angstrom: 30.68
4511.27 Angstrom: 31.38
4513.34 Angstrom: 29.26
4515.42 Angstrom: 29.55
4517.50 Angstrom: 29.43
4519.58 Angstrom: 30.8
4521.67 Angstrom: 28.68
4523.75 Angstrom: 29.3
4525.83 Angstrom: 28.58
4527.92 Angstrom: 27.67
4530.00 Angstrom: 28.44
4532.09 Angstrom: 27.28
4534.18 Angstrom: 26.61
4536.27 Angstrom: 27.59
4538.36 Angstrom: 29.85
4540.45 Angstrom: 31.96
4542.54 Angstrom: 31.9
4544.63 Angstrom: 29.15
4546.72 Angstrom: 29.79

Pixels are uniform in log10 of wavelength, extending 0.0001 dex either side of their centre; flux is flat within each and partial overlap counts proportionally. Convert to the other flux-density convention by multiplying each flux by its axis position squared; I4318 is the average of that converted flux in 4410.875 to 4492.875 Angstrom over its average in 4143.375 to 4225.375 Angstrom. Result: 1.2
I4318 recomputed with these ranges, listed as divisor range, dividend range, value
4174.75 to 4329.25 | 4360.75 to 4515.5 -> 1.23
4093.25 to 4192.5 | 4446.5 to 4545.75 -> 1.32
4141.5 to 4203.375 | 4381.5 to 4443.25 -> 1.14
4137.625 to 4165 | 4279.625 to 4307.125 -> 0.86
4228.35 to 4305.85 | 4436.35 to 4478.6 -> 1.27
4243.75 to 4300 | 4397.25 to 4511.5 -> 1.28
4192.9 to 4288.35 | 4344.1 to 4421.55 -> 1.13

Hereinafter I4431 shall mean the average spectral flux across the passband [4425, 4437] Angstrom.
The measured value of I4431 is 27.1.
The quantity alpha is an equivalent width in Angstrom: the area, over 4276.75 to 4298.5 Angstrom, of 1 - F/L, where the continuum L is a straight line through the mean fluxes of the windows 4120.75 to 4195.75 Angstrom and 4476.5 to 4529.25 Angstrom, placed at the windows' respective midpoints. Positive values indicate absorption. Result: 3.4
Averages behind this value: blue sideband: 26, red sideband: 29.6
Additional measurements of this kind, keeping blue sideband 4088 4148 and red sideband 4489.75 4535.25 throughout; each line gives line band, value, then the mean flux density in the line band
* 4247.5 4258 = 0.7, 25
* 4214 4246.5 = 1.5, 25.2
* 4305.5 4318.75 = 2.6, 21.9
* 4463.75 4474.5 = 0.6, 27.5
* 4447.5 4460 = 0.8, 27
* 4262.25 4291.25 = 3.0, 24.2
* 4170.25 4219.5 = 0.3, 25.9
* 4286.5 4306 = 4.7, 20.7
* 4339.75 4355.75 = 1.2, 25.6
